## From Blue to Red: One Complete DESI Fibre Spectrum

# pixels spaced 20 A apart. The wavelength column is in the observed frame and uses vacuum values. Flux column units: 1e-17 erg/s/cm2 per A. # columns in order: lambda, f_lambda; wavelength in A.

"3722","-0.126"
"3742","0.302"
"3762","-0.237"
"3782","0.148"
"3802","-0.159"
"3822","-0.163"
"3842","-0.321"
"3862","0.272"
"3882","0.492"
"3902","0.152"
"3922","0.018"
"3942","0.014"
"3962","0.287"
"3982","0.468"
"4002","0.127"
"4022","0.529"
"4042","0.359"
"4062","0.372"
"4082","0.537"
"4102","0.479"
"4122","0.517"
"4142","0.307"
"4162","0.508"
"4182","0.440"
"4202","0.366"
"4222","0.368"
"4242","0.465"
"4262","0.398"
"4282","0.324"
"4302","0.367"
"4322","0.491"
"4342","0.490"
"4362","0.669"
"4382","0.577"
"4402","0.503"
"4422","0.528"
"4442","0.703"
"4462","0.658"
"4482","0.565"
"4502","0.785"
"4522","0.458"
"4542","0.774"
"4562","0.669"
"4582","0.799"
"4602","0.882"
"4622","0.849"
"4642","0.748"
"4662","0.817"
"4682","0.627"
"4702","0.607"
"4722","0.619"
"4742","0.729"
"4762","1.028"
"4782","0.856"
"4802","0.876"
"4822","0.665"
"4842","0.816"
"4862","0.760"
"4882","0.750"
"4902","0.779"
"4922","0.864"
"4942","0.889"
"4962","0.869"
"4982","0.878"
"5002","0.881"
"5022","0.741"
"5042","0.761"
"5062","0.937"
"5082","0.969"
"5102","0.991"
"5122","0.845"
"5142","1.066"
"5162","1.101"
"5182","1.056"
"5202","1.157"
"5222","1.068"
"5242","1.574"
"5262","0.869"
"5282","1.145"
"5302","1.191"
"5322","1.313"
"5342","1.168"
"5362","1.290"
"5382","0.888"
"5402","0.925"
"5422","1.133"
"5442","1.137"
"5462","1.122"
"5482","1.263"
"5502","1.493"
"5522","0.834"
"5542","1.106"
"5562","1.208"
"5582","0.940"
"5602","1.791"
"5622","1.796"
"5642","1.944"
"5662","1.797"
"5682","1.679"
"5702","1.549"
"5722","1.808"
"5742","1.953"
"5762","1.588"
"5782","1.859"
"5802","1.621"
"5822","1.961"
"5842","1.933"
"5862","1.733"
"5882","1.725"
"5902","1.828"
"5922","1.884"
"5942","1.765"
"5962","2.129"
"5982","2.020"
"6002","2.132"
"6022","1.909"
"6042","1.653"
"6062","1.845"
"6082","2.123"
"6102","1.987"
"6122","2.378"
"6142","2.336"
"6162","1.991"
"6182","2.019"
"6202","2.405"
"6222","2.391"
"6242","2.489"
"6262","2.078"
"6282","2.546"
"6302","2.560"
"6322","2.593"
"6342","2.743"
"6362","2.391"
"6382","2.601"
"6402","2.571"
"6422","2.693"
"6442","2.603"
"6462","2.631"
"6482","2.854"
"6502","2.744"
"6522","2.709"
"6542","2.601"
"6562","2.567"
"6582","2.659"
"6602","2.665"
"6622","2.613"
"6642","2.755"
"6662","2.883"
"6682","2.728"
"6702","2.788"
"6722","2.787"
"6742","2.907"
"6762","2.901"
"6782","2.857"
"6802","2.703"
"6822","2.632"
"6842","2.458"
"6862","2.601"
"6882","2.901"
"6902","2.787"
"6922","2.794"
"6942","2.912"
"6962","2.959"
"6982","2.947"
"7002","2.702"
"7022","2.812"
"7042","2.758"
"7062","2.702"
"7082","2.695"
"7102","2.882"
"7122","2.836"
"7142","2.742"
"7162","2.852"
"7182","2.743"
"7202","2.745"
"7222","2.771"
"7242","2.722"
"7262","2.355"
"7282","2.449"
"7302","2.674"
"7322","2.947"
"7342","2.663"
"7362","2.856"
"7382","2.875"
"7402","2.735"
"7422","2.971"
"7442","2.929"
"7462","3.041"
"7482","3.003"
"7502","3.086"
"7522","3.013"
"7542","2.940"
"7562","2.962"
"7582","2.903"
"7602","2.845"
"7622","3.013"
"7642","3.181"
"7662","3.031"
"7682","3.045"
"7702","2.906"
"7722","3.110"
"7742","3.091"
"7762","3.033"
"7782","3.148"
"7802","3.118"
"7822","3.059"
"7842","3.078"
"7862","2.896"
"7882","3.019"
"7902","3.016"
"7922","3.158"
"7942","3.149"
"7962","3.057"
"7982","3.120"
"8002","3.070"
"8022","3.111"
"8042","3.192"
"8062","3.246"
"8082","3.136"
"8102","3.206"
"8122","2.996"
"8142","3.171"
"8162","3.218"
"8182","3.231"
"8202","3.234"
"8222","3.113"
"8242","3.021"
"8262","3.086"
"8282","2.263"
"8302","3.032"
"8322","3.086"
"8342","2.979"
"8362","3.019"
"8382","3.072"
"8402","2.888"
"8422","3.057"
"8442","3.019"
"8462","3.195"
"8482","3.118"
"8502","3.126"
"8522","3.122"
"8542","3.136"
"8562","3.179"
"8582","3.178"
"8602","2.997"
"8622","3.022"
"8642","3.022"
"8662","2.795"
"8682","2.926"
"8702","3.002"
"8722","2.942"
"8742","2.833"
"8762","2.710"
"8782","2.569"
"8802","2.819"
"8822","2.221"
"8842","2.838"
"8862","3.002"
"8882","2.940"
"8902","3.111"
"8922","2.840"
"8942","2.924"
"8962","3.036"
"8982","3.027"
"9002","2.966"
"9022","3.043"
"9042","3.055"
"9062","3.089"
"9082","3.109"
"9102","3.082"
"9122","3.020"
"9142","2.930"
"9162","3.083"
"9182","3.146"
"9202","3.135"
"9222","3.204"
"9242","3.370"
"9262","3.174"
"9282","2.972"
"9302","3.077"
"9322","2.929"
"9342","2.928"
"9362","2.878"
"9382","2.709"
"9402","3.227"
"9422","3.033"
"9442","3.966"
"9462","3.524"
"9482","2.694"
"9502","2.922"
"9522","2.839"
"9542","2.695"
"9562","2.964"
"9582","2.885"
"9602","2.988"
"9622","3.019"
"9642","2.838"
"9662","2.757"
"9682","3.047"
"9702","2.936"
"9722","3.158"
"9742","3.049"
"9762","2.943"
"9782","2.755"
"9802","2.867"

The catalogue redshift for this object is 0.40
